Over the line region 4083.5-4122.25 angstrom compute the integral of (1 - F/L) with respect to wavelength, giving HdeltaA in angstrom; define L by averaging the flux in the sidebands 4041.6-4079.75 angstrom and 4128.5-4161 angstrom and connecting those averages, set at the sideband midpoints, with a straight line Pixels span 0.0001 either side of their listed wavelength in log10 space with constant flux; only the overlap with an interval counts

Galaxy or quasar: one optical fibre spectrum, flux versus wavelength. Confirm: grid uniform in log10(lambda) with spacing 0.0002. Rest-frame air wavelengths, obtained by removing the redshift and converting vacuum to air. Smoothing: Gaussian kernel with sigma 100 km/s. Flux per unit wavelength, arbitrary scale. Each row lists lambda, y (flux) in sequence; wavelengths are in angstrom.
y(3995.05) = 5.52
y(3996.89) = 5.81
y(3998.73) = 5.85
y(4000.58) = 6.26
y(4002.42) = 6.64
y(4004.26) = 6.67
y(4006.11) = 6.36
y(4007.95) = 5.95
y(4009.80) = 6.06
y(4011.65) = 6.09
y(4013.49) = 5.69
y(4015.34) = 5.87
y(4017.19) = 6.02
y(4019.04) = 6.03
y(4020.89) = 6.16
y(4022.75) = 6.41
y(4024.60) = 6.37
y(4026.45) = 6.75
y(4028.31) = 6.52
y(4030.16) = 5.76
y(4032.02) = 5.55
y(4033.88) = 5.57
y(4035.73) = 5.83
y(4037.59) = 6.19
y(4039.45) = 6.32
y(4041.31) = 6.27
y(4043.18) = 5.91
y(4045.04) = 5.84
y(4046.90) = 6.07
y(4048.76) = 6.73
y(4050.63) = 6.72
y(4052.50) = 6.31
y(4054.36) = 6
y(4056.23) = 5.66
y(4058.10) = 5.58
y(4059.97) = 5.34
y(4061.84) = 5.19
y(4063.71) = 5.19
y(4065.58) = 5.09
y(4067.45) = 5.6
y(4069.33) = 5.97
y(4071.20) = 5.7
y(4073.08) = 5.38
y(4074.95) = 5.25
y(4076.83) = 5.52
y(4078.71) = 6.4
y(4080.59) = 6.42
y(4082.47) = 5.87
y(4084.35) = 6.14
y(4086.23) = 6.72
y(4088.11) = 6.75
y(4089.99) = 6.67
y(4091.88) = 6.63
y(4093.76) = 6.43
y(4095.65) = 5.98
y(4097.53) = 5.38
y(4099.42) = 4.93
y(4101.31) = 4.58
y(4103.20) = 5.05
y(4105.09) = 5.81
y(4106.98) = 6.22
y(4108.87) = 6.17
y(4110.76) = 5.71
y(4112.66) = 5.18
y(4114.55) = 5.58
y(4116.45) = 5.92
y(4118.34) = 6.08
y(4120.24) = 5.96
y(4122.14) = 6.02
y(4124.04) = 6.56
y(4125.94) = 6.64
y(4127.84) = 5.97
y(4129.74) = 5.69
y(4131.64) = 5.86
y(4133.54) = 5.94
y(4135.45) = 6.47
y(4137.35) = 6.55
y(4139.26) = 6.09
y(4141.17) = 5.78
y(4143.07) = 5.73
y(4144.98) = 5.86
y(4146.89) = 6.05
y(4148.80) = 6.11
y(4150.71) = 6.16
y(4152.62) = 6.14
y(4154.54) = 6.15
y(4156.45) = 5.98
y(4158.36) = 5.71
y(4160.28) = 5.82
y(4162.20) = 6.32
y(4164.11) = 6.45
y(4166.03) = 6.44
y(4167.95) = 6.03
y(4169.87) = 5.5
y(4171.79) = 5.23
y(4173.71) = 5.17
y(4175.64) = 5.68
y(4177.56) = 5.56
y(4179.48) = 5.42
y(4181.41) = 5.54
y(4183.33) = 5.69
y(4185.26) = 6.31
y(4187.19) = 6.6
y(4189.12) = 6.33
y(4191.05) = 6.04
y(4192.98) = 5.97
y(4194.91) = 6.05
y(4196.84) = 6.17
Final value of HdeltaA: 0.0 angstrom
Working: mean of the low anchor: 5.78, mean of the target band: 5.9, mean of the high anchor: 6.01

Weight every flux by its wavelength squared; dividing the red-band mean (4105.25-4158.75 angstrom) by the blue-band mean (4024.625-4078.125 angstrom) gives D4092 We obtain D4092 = 1.1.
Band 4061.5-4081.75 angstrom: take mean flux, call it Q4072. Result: 5.63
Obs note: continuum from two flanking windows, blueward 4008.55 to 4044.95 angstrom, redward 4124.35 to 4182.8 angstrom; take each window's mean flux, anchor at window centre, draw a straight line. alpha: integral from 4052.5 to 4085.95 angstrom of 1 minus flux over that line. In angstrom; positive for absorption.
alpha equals 1.77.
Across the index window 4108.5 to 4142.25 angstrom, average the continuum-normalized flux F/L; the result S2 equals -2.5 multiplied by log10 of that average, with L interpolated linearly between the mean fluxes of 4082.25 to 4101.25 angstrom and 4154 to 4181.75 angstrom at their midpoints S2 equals -0.01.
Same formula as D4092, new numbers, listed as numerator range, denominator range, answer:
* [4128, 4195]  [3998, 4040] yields 1.04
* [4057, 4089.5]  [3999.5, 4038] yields 0.97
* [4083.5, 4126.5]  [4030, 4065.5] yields 1.04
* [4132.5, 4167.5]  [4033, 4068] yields 1.09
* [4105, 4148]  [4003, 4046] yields 1.03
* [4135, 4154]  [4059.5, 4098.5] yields 1.07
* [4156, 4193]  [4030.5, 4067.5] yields 1.07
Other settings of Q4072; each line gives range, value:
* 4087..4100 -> 6.15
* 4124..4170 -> 6.08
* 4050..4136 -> 5.87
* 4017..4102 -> 5.95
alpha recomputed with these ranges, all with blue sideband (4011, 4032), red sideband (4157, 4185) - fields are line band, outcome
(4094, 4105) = 1.2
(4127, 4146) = -0.5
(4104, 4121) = 0.2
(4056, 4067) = 1.3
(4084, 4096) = -1.1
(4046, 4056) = -0.4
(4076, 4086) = -0.2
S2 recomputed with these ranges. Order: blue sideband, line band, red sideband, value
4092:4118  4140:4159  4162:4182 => -0.05 mag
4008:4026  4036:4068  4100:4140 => 0.03 mag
